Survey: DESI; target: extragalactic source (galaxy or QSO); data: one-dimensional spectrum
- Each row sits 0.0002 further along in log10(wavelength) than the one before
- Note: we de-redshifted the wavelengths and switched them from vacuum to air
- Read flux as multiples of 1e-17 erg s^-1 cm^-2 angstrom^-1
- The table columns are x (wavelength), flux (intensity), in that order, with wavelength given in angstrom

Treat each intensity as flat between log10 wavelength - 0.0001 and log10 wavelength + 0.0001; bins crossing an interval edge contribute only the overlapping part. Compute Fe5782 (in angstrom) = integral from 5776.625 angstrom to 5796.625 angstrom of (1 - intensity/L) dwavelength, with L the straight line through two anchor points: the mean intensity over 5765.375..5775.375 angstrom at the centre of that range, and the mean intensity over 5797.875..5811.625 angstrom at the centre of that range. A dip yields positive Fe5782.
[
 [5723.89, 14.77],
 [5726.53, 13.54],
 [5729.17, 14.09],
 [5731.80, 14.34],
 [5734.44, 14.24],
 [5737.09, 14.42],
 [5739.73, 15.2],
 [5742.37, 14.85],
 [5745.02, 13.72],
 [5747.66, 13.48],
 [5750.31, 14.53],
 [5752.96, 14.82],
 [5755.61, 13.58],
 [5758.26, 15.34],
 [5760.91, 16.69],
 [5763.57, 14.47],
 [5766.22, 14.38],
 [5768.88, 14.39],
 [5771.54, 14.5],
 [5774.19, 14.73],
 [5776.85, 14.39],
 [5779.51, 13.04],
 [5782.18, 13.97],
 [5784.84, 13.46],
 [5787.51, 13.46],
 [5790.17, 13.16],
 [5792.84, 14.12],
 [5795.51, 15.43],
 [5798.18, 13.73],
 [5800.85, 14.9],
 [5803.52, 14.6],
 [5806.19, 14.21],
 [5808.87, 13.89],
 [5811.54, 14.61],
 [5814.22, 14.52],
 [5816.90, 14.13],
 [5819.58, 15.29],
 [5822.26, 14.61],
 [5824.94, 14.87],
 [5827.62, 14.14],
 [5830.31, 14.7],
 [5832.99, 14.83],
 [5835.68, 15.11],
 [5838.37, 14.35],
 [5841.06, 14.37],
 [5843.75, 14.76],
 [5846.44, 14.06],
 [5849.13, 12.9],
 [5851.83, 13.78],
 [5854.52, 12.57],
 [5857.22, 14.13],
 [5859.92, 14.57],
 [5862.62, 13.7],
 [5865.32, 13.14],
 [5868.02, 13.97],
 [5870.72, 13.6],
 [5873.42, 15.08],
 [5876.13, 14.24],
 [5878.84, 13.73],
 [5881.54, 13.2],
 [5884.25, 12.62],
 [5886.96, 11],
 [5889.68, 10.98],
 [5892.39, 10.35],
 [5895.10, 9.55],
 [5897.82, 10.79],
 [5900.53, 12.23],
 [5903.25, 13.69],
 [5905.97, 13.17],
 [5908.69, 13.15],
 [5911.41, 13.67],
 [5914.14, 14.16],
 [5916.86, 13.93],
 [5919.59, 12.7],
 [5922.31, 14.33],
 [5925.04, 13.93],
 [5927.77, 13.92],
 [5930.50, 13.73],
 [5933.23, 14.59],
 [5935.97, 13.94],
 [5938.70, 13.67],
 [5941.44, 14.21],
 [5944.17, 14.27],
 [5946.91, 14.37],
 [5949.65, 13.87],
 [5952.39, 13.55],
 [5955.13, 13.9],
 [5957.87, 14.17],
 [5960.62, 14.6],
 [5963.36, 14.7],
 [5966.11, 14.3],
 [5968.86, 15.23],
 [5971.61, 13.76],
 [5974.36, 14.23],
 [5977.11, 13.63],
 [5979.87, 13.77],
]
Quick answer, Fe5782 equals 0.8 angstrom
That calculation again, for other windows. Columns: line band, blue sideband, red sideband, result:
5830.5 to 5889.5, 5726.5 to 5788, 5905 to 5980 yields 1.6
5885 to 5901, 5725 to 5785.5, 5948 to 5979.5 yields 3.9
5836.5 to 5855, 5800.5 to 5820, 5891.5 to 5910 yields -0.6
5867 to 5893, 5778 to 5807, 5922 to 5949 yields 2.1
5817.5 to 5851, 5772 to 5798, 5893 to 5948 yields -1.8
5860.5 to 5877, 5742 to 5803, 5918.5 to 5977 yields 0.2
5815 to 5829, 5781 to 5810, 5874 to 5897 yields -1.2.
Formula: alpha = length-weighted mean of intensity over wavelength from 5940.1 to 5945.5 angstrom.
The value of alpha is 14.3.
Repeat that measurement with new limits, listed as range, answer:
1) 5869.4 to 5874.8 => 14.3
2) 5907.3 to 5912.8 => 13.4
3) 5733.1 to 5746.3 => 14.5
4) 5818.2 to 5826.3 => 14.9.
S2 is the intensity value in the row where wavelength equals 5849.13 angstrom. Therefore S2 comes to 12.9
